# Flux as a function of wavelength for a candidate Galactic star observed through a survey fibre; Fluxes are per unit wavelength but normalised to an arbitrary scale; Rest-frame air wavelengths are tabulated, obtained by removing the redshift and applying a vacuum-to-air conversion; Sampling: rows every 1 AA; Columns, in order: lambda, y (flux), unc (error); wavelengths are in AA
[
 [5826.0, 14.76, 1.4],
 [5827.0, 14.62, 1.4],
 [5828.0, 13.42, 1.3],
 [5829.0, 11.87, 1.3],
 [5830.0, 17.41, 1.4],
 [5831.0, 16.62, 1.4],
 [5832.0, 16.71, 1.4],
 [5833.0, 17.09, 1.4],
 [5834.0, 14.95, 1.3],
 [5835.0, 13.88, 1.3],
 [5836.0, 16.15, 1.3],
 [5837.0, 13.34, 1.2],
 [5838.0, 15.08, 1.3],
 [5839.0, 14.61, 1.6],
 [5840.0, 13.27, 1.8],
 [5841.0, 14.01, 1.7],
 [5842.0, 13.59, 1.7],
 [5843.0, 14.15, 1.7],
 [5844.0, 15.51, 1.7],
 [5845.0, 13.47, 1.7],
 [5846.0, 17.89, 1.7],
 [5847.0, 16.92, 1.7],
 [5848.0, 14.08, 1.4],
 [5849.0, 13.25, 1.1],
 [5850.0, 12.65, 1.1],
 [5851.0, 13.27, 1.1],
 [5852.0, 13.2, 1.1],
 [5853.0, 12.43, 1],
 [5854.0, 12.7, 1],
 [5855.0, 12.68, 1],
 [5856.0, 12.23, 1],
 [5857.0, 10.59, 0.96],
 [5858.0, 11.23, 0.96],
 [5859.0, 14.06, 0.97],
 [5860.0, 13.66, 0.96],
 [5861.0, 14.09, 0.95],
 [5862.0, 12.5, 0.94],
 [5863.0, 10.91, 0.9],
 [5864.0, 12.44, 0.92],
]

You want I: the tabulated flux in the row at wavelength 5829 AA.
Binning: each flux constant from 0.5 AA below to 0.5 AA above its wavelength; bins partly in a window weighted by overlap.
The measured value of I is 11.87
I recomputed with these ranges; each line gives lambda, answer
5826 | 14.76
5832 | 16.71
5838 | 15.08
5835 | 13.88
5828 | 13.42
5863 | 10.91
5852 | 13.2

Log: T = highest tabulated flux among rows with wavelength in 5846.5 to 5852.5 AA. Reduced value 16.92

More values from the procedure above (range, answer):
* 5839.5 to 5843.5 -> 14.15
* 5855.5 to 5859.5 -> 14.06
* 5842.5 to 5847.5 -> 17.89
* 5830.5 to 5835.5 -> 17.09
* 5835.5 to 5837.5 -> 16.15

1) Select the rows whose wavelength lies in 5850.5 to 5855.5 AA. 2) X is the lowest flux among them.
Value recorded 12.43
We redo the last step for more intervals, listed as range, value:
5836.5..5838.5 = 13.34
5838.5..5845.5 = 13.27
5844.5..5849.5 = 13.25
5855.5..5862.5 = 10.59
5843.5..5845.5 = 13.47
